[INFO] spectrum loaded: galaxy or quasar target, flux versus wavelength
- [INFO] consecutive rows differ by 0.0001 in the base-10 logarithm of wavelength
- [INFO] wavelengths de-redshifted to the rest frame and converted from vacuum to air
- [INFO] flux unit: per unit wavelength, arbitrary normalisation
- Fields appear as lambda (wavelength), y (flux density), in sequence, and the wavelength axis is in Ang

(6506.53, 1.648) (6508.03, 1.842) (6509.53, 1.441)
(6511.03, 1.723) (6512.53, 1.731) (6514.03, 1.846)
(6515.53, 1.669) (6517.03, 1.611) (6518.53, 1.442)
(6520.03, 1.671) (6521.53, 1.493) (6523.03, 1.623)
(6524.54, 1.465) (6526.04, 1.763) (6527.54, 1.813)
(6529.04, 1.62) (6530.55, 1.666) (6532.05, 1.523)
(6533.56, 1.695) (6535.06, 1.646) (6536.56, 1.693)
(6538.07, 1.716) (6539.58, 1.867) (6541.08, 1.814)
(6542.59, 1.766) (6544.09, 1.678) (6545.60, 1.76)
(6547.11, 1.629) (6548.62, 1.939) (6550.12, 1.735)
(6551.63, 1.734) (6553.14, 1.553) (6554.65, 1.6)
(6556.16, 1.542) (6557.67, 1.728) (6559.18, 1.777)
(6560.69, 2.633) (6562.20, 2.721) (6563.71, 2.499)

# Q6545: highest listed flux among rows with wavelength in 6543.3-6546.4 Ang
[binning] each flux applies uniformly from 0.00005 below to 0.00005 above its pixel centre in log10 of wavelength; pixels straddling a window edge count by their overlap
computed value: 1.76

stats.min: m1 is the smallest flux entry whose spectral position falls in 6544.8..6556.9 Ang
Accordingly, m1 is 1.542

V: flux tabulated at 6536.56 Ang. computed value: 1.693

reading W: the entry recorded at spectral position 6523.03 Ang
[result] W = 1.623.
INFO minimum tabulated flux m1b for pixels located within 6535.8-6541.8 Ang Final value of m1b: 1.693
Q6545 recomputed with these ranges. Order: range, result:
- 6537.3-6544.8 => 1.867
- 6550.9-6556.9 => 1.734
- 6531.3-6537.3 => 1.695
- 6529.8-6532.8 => 1.666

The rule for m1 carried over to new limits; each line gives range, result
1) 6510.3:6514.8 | 1.723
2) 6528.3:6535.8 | 1.523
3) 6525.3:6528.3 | 1.763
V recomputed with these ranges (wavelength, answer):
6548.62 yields 1.939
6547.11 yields 1.629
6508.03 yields 1.842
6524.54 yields 1.465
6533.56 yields 1.695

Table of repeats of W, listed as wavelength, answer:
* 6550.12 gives 1.735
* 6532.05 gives 1.523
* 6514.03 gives 1.846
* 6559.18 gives 1.777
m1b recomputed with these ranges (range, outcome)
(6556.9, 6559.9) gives 1.728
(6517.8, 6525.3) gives 1.442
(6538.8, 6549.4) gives 1.629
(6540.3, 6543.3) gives 1.766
